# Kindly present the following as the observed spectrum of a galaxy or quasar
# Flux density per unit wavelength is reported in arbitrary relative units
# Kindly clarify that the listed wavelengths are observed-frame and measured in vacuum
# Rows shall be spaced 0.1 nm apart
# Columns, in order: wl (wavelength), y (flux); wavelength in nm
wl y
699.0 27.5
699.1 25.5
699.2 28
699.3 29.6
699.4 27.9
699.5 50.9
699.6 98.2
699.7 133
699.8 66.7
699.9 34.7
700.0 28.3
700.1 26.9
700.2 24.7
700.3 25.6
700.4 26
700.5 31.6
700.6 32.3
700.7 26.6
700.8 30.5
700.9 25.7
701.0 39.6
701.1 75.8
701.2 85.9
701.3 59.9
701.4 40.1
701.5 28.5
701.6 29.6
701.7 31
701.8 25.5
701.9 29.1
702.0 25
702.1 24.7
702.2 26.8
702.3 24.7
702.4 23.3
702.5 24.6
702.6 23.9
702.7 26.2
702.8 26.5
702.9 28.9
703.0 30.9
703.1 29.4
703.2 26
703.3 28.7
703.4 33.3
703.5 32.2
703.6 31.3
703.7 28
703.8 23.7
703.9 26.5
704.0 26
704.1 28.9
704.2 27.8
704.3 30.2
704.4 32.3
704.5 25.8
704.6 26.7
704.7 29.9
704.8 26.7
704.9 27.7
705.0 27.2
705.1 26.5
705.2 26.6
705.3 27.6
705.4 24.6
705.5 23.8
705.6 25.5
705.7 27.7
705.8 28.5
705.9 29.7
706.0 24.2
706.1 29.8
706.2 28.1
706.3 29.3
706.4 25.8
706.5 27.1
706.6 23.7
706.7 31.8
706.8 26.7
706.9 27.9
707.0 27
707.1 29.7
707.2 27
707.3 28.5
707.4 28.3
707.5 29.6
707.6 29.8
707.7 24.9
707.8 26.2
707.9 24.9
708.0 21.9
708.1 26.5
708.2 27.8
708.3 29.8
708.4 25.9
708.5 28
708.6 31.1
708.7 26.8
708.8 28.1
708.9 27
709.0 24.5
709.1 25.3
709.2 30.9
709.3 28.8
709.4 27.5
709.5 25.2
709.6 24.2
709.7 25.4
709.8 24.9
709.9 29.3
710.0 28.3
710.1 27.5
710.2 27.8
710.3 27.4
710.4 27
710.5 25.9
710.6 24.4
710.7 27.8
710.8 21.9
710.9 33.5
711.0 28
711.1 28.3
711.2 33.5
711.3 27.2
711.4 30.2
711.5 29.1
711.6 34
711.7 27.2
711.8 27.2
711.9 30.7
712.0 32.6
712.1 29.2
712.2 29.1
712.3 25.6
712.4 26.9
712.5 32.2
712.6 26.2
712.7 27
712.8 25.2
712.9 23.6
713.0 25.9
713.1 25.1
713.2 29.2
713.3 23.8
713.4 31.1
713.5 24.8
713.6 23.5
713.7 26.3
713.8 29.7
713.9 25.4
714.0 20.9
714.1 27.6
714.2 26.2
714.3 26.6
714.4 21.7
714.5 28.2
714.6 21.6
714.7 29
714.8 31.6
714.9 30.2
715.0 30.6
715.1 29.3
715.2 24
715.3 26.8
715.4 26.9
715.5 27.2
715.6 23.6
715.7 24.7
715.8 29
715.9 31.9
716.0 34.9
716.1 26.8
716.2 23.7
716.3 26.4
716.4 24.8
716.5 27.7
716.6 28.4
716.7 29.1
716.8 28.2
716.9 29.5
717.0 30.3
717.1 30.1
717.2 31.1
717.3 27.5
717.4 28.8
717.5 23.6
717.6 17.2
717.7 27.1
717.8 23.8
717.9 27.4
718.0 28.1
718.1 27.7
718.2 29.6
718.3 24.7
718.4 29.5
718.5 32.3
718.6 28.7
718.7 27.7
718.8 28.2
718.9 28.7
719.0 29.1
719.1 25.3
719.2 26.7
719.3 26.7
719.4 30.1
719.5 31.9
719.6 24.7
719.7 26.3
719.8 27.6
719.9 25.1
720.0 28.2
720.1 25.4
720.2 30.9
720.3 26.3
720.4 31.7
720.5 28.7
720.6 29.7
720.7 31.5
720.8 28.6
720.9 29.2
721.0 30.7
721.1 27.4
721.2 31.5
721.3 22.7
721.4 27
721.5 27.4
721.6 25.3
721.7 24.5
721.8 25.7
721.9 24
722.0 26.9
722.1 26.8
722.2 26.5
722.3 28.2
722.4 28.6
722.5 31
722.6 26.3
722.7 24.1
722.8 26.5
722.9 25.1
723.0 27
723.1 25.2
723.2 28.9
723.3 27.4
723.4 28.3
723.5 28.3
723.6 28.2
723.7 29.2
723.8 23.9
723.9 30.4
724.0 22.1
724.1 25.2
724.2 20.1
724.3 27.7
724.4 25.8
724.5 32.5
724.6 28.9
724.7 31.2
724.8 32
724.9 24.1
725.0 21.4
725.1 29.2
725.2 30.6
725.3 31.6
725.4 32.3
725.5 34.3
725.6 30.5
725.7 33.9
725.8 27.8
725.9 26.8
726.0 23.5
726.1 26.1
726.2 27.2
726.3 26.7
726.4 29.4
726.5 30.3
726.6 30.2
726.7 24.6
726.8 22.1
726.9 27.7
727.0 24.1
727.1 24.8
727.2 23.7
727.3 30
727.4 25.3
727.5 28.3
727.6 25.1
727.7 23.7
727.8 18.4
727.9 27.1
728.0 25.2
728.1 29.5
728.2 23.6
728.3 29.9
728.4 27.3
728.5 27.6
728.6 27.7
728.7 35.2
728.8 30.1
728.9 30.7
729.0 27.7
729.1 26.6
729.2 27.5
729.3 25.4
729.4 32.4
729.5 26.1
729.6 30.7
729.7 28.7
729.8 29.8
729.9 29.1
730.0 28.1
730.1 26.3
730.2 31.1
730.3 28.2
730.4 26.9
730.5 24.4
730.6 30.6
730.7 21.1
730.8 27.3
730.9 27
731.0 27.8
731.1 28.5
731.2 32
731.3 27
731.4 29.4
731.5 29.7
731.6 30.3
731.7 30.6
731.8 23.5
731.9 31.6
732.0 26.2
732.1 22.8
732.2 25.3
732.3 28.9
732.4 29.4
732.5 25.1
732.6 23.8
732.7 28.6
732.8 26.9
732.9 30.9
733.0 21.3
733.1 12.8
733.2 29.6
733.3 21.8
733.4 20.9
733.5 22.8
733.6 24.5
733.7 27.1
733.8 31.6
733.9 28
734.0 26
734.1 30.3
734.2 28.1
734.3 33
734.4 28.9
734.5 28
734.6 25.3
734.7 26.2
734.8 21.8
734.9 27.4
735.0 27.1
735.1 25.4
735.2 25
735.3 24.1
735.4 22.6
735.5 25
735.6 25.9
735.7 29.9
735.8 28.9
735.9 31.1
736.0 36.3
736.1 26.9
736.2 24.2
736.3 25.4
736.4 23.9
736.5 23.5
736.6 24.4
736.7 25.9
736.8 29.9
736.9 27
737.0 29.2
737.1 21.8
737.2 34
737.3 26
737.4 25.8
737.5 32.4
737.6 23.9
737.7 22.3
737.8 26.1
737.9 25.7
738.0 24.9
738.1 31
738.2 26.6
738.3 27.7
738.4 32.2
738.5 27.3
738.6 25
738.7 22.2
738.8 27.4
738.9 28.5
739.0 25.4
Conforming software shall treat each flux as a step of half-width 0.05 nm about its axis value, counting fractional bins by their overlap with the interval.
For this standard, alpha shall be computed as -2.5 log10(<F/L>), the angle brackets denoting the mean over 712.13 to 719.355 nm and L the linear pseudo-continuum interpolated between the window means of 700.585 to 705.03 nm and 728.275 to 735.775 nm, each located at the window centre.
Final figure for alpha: 0.09 mag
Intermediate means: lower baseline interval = 31.4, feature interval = 27.2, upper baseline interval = 27.2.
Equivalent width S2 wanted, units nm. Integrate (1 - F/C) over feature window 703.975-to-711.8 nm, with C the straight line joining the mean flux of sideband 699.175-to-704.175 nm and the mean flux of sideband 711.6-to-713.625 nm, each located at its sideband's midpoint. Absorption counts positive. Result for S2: 0.874 nm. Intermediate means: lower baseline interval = 35.8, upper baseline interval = 27.5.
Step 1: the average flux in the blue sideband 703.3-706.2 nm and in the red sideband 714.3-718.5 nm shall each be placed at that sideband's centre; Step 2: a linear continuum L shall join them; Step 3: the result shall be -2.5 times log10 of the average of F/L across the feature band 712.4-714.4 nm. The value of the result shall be 0.05 mag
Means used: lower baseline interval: 27.8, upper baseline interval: 27.4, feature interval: 26.2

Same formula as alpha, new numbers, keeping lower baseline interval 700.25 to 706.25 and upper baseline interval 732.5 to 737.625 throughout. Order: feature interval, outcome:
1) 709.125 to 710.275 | 0.089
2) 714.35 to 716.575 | 0.060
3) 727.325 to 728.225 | 0.085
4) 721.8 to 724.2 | 0.049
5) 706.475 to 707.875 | 0.082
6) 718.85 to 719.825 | 0.026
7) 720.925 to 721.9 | 0.052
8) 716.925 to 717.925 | 0.074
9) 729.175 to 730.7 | -0.040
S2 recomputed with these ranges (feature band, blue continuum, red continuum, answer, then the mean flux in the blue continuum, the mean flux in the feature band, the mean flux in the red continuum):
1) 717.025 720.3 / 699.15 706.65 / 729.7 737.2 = 0.26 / 33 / 27.5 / 26.9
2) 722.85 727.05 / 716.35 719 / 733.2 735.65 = -0.10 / 27.7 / 27.7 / 26.2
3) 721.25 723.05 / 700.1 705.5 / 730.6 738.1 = 0.12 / 30.6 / 26.3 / 26.7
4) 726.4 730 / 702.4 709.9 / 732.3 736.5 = -0.10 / 27.4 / 27.4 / 26.4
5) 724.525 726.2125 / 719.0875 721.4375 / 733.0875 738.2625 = -0.08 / 28.1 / 29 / 26.6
